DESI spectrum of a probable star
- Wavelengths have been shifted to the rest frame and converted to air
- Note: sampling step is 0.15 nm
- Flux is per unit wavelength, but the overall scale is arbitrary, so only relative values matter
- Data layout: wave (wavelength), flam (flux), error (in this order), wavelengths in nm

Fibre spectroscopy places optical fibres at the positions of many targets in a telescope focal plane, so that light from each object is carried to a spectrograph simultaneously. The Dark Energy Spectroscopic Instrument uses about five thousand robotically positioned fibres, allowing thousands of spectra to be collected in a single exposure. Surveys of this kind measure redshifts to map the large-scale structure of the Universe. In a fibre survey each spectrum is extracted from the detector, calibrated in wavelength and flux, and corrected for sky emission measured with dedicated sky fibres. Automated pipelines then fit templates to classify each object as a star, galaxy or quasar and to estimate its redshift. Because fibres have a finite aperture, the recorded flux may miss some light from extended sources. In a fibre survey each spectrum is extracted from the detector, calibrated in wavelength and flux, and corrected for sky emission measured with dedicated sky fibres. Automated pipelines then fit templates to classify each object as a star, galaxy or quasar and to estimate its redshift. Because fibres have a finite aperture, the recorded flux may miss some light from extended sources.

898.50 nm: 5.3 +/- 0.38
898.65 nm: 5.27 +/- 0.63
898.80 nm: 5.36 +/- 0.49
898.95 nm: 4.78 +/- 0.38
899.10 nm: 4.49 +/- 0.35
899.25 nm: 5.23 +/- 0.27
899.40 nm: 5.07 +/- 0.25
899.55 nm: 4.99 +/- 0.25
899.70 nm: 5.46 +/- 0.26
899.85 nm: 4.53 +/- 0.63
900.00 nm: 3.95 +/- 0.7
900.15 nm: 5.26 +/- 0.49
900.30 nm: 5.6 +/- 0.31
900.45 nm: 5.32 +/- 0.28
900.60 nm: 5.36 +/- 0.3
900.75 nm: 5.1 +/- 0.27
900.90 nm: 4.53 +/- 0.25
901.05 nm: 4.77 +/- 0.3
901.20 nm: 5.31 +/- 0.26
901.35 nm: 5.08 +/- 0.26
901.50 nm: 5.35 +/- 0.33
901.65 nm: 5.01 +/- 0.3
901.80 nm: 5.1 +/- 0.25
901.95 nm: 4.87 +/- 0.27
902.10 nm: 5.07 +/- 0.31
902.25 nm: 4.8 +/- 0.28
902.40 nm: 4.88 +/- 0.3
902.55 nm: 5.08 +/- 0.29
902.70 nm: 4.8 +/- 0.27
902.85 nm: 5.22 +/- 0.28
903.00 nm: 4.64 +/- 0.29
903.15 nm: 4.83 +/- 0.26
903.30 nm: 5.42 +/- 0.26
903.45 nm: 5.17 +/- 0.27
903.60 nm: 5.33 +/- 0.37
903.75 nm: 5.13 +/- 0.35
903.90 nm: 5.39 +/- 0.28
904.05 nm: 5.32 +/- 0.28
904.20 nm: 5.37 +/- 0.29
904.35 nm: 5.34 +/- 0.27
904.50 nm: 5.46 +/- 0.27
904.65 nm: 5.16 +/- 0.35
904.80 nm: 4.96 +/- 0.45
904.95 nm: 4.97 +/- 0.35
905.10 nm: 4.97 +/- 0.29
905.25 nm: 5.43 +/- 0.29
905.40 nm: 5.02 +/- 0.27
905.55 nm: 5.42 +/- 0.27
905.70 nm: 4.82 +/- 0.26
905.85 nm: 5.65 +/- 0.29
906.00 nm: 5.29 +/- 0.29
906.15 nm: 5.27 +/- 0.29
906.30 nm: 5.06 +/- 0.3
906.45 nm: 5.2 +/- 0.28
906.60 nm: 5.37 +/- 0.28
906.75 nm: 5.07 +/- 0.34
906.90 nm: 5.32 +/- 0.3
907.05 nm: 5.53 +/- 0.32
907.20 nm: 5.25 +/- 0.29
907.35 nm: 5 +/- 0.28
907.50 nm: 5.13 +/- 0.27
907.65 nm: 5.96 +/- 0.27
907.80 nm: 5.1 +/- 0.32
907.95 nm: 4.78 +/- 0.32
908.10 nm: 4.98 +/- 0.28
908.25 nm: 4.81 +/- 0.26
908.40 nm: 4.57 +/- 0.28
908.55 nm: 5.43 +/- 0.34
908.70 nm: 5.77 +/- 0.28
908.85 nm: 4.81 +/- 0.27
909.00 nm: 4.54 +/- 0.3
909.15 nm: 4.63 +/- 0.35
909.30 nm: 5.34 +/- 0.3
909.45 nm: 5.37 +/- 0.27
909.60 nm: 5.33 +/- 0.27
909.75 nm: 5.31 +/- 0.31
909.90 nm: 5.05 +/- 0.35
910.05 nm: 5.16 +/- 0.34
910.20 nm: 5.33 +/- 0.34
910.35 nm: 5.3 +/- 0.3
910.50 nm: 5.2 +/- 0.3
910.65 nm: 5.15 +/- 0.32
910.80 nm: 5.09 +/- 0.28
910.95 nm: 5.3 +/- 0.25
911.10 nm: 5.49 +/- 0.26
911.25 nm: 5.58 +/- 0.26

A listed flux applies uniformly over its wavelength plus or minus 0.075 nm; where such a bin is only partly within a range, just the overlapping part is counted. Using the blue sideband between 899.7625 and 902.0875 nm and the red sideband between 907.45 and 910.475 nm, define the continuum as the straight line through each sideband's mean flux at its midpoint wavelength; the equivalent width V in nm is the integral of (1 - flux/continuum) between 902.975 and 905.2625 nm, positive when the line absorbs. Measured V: -0.06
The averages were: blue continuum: 5.01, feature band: 5.19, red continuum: 5.14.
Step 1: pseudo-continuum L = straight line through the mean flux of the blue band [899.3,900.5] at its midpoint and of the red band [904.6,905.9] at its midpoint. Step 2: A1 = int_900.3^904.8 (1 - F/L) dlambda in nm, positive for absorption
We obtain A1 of -0.03 nm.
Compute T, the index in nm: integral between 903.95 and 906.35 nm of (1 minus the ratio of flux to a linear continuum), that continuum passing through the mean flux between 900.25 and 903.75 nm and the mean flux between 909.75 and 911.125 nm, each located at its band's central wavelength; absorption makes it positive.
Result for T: -0.04 nm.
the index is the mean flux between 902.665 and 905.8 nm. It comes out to 5.16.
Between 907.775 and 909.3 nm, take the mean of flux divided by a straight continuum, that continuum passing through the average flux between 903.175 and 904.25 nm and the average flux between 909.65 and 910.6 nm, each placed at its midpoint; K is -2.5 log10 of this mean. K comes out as 0.060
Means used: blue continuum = 5.28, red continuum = 5.23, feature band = 4.96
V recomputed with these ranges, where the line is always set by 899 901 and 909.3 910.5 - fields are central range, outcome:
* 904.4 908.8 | -0.021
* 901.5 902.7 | 0.014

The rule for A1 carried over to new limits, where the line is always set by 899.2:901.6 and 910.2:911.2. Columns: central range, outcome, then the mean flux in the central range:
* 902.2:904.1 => 0.013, 5.08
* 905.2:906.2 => -0.020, 5.27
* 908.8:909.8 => 0.037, 5.05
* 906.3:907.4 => -0.011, 5.24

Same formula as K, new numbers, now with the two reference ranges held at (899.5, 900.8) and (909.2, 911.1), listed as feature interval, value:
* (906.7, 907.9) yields -0.020 mag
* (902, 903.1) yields 0.040 mag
